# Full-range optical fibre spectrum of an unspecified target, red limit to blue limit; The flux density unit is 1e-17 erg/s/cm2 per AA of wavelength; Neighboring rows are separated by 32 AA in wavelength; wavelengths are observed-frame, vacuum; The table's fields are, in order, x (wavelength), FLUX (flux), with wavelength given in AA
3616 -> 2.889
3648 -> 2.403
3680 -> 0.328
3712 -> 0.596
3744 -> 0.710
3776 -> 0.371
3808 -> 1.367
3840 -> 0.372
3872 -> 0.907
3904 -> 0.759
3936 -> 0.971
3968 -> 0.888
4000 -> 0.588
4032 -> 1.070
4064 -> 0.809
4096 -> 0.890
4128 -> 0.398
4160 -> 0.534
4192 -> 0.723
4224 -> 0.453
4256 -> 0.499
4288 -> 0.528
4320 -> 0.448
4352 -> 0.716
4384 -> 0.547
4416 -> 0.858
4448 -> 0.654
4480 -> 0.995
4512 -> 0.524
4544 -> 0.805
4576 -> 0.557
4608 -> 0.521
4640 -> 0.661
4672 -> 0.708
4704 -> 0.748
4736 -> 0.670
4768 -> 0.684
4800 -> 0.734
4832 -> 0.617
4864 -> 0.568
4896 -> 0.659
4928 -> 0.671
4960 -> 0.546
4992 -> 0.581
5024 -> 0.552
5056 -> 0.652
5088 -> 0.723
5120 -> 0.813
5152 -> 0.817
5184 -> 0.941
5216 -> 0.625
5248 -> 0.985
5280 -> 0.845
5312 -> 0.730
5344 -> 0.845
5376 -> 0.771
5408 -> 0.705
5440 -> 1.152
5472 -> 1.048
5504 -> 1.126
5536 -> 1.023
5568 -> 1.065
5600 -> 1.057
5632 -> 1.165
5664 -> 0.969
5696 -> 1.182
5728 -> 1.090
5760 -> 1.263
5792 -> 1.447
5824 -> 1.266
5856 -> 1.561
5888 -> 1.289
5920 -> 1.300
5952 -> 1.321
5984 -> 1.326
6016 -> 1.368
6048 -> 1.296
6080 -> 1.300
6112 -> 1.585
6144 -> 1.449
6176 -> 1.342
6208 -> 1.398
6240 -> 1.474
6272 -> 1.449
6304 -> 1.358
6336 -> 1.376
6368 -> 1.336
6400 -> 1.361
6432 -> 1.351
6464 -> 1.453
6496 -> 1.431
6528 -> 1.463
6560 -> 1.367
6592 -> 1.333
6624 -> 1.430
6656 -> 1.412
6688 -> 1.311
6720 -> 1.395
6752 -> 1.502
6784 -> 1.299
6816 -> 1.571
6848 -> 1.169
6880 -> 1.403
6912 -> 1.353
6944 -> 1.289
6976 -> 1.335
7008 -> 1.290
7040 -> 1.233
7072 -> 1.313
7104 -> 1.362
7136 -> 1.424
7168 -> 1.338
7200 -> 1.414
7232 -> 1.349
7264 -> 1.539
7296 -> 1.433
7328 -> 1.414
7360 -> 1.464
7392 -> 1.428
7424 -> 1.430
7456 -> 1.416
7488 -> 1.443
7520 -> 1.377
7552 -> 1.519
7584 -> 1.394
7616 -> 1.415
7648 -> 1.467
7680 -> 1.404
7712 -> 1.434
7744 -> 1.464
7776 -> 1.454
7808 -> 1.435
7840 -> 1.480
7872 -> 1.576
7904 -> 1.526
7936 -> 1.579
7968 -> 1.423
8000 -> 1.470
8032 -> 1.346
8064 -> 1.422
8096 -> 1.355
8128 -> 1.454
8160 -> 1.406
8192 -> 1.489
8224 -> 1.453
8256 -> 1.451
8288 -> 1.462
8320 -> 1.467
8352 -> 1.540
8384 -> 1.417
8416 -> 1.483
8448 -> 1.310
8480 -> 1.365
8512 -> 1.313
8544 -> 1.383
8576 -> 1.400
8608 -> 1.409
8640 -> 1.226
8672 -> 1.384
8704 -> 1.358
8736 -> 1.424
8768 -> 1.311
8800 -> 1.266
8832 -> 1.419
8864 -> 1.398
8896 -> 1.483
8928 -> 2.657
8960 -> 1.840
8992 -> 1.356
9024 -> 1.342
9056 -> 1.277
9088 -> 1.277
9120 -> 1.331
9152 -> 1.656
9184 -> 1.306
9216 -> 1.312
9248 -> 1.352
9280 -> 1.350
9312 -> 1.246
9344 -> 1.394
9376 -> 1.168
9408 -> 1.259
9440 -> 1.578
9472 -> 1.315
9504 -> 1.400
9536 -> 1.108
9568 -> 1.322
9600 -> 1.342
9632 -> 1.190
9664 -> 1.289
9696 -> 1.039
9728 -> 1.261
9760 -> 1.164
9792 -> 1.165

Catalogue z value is 0.36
